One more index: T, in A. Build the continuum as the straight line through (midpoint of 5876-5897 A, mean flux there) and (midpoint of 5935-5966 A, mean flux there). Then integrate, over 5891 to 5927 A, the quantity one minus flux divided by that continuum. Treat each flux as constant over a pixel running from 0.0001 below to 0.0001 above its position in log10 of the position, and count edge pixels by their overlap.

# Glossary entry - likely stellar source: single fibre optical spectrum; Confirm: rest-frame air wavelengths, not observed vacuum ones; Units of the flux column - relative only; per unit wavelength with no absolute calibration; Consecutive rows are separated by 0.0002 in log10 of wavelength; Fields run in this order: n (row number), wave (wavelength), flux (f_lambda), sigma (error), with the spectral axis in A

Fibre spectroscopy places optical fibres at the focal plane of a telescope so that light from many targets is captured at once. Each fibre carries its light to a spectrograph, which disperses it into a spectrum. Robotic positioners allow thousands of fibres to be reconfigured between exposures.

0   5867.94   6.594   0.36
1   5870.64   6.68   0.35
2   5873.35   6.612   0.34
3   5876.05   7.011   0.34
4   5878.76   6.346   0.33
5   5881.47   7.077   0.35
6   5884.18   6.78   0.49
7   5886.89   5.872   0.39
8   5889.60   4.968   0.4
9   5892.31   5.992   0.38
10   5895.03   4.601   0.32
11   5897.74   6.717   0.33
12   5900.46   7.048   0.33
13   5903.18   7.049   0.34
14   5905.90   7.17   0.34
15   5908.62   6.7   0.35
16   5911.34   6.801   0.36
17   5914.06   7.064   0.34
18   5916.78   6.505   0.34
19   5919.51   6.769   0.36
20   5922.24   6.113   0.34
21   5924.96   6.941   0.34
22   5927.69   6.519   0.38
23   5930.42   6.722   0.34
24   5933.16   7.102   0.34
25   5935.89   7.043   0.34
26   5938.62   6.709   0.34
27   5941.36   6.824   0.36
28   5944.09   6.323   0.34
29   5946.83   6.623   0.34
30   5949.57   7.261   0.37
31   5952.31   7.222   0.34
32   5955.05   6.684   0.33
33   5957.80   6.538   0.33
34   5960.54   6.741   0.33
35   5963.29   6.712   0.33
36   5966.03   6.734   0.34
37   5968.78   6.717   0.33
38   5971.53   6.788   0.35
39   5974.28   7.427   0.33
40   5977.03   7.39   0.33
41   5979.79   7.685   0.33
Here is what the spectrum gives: -1.5 A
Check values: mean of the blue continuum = 6.04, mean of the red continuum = 6.78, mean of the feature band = 6.57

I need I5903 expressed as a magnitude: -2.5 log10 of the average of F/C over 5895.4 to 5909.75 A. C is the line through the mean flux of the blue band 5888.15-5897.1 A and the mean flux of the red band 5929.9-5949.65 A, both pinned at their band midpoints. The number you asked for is -0.20 mag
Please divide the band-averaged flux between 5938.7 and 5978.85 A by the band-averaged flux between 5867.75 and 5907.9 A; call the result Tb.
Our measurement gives 1.1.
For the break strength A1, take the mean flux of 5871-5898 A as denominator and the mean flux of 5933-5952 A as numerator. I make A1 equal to 1.1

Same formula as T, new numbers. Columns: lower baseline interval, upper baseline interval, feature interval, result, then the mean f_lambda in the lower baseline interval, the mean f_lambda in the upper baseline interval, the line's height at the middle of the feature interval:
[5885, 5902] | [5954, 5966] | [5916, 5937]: -1.42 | 5.91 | 6.68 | 6.29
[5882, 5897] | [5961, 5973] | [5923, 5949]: -1.66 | 5.77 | 6.74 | 6.35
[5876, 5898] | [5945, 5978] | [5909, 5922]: -0.69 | 6.07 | 6.89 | 6.38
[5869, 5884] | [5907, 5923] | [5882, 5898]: 2.14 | 6.74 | 6.69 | 6.72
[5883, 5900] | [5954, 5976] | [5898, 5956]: -4.60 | 5.88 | 6.8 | 6.32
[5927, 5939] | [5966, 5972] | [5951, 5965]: -0.01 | 6.84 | 6.74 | 6.77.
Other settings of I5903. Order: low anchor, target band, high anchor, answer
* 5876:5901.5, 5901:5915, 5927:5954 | -0.09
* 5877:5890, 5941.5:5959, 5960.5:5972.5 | -0.02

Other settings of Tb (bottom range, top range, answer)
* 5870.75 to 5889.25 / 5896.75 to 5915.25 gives 1.06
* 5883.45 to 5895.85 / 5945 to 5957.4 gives 1.22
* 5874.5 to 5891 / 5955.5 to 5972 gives 1.06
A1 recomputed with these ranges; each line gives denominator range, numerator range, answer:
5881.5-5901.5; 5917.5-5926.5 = 1.09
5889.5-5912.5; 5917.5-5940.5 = 1.05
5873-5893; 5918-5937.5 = 1.06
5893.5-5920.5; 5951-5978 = 1.04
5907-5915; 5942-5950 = 0.97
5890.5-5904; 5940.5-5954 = 1.10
